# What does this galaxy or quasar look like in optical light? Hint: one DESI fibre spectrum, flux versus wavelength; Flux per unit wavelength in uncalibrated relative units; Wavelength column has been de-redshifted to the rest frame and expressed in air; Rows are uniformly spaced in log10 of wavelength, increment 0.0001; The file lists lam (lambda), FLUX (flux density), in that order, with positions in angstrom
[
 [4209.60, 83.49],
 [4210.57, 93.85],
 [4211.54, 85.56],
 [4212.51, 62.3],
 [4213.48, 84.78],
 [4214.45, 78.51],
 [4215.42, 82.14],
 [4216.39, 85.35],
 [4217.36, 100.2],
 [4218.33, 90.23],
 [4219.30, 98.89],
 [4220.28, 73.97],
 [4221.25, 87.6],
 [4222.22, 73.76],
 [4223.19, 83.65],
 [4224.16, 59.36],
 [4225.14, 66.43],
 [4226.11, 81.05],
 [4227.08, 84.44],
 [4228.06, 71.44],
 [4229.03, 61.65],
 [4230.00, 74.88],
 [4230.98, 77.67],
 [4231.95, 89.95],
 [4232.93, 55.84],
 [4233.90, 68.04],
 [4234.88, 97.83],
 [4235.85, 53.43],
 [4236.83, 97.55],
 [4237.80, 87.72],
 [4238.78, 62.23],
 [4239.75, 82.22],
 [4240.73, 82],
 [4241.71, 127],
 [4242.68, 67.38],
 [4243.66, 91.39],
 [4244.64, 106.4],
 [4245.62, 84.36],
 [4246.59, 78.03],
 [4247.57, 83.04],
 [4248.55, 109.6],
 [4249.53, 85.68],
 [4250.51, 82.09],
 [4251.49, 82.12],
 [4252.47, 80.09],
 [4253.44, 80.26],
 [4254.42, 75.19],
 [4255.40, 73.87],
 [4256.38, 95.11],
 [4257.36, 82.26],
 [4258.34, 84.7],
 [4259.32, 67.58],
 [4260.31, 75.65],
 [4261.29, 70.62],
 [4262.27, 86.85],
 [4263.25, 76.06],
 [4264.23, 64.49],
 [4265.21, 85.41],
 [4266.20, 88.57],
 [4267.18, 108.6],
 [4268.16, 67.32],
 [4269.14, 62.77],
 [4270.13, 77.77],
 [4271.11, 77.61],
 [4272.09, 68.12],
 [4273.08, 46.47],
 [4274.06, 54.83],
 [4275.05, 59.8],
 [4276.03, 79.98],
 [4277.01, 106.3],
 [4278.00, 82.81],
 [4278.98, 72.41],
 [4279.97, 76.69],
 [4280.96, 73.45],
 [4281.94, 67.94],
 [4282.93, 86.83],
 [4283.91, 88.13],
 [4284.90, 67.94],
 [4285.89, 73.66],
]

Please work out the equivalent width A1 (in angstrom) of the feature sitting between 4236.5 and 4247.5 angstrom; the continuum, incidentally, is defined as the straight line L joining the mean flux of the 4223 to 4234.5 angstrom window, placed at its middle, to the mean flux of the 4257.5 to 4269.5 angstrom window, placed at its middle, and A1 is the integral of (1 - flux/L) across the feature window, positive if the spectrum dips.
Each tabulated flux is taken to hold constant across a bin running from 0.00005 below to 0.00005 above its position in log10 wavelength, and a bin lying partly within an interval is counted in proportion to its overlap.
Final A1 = -1.8 angstrom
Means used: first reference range 72.8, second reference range 78.5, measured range 87.6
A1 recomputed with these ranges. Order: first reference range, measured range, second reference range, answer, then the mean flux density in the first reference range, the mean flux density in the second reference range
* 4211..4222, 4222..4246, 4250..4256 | 0.7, 84.3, 79.3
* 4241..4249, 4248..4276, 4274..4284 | 2.6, 93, 77.7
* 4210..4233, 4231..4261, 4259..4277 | -2.3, 79.7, 74.2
